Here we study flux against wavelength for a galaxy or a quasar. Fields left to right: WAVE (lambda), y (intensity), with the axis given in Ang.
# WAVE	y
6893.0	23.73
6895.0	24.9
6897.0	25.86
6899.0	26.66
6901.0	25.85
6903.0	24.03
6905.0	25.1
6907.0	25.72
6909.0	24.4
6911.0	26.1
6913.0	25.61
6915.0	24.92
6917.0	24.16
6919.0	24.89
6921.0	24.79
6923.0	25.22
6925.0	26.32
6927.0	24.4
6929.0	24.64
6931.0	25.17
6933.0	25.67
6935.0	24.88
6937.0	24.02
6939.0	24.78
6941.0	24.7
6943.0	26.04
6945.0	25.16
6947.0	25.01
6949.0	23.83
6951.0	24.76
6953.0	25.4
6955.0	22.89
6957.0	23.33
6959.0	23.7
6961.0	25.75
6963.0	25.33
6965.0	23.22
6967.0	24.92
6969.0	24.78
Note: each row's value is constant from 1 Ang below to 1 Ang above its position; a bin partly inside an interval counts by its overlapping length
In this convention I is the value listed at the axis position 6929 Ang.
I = 24.64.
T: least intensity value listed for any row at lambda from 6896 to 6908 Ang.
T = 24.03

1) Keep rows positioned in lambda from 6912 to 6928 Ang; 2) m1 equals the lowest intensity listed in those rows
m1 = 24.16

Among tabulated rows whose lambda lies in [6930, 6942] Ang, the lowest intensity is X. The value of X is 24.02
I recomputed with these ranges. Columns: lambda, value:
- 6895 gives 24.9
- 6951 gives 24.76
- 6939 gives 24.78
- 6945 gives 25.16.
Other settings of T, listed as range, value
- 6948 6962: 22.89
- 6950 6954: 24.76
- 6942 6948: 25.01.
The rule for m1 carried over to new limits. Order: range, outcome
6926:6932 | 24.4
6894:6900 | 24.9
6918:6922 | 24.79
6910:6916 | 24.92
